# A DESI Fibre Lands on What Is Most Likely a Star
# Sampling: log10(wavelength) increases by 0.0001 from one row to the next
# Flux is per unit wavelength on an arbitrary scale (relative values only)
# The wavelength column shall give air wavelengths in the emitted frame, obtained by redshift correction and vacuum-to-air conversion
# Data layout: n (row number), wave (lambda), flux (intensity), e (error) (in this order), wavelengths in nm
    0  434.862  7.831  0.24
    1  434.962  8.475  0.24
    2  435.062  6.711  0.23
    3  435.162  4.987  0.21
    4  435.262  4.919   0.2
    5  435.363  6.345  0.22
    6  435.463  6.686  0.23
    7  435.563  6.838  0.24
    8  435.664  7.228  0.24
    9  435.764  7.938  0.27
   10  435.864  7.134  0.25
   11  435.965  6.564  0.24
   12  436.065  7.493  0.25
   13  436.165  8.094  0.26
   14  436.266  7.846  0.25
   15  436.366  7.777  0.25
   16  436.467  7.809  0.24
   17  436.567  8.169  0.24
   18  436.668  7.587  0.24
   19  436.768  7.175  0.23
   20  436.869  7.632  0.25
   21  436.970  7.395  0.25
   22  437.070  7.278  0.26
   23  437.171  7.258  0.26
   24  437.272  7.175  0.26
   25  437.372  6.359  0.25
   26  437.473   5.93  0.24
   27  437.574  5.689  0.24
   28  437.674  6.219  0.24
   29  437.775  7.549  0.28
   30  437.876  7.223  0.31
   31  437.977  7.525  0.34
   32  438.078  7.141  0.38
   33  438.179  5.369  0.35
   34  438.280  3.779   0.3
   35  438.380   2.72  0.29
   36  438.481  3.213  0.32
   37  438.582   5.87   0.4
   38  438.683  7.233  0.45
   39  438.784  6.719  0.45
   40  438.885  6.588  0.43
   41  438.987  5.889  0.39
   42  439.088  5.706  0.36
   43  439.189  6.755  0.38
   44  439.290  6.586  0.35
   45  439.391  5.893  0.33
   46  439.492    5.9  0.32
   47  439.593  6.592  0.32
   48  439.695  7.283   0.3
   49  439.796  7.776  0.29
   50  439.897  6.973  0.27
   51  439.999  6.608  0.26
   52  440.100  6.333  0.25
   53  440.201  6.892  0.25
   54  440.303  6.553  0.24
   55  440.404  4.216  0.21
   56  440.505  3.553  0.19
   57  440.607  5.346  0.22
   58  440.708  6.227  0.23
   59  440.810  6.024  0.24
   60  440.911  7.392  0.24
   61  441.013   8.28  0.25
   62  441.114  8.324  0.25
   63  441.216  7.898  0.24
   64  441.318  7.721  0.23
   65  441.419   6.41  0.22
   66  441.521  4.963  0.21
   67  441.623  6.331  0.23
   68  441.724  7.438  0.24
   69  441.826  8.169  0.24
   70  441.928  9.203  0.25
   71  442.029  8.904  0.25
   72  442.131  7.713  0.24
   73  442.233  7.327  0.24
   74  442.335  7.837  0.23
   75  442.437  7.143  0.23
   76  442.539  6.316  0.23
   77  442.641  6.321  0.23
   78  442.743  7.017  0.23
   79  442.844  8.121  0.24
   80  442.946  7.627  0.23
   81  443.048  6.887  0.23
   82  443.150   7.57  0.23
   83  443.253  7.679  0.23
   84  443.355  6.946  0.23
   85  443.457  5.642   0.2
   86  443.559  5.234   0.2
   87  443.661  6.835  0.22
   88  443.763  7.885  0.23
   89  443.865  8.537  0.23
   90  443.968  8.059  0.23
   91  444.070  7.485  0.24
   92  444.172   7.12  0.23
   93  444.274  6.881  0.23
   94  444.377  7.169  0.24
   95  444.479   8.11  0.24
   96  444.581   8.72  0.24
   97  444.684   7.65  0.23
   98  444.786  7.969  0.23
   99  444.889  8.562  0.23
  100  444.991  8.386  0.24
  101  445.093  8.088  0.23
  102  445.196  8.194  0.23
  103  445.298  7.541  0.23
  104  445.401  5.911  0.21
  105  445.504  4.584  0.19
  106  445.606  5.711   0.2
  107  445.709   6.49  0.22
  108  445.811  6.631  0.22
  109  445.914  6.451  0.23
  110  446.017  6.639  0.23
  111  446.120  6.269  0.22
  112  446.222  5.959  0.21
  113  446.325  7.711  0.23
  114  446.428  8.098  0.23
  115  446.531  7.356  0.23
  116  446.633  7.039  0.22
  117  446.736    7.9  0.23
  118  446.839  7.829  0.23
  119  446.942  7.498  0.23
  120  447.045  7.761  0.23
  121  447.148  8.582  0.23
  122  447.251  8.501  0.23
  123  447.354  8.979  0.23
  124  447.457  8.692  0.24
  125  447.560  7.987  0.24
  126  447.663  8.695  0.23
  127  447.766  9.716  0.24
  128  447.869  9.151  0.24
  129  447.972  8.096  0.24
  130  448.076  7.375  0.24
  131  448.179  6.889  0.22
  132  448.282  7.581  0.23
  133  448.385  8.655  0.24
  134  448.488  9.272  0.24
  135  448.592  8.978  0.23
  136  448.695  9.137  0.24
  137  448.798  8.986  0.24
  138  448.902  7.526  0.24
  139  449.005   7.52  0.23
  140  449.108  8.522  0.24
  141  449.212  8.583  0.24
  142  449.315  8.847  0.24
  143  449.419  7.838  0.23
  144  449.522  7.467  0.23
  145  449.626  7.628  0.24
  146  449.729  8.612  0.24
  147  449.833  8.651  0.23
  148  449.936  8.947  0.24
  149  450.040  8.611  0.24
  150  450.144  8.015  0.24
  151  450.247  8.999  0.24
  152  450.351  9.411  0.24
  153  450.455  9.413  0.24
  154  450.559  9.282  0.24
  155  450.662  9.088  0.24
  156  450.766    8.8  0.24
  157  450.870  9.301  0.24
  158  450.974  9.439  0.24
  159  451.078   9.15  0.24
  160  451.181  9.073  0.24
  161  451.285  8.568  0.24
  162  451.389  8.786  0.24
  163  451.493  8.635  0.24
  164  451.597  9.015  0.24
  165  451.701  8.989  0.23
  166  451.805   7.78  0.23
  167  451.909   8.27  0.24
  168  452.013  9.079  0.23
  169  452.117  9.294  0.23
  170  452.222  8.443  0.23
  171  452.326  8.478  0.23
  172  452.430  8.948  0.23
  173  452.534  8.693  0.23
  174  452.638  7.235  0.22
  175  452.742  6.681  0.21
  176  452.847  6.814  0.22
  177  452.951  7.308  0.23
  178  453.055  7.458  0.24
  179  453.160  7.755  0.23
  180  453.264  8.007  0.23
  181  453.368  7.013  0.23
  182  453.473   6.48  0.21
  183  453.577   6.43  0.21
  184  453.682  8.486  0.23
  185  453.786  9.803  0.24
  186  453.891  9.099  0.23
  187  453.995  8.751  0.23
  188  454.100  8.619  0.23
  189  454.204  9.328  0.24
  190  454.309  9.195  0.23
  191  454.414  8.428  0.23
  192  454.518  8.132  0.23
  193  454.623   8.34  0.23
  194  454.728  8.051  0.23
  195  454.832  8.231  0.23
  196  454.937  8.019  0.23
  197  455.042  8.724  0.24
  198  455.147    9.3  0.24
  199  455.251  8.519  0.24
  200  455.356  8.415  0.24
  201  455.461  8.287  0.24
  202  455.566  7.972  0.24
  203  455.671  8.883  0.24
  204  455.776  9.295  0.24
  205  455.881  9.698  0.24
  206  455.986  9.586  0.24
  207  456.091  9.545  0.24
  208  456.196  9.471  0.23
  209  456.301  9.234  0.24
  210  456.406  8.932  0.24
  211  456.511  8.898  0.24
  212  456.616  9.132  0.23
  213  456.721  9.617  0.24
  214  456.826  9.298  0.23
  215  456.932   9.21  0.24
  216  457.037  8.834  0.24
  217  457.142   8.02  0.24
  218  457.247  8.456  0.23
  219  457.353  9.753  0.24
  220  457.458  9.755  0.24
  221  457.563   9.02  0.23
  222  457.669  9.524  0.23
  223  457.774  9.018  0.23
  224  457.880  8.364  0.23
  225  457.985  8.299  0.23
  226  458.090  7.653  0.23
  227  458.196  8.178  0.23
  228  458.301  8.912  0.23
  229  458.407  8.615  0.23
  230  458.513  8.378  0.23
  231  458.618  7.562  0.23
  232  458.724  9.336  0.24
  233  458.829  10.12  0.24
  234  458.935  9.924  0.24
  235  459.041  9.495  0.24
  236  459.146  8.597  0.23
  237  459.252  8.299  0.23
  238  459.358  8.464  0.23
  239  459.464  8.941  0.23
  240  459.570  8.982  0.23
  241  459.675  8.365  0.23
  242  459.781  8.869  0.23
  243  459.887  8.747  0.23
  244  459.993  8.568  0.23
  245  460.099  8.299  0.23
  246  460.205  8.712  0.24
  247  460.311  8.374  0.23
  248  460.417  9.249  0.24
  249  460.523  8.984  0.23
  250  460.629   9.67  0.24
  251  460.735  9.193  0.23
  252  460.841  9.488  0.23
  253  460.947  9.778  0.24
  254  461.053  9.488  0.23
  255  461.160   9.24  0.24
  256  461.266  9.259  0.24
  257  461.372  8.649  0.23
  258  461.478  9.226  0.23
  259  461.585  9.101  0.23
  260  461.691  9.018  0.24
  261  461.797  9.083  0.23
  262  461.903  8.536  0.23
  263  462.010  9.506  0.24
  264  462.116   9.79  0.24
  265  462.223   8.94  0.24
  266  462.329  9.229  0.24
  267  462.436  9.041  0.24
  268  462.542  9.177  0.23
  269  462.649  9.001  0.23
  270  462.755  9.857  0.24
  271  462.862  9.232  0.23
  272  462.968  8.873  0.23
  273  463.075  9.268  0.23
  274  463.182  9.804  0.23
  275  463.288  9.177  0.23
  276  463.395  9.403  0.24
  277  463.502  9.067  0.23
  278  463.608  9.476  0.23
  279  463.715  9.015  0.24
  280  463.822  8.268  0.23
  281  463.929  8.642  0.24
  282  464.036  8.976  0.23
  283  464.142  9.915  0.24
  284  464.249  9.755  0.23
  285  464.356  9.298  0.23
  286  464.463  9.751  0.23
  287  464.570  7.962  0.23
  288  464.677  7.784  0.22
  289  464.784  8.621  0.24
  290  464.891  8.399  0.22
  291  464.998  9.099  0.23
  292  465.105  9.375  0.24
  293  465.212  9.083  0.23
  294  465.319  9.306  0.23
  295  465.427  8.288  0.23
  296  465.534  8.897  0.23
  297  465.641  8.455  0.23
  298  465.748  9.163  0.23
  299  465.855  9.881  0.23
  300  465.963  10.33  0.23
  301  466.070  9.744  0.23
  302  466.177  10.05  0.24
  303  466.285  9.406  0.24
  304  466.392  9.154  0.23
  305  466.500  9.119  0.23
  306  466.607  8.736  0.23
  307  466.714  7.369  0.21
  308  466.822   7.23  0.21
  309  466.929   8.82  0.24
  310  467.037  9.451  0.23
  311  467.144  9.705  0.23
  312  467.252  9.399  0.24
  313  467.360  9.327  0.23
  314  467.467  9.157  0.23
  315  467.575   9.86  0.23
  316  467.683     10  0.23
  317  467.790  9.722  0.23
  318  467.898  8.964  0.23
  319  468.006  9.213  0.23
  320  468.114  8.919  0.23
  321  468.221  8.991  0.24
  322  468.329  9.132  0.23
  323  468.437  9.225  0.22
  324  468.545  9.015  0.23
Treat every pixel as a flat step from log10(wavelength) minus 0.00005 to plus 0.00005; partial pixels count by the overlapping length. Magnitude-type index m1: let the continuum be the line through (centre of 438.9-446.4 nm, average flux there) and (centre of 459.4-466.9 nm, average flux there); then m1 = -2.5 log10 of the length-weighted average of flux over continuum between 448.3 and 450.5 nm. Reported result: -0.12 mag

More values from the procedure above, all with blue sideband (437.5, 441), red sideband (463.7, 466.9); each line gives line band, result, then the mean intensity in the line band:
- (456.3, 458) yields -0.12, 9.03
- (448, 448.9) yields -0.17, 8.3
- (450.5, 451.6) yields -0.21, 9.02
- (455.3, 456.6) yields -0.14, 9.02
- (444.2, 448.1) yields -0.11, 7.6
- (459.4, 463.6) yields -0.07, 9.11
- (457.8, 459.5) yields -0.06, 8.7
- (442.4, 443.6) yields -0.06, 6.89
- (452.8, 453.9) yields 0.00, 7.64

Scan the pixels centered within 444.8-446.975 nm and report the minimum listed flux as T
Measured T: 4.584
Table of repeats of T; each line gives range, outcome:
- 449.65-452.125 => 7.78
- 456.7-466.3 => 7.562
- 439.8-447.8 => 3.553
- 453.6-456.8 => 7.972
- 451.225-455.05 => 6.43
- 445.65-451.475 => 5.959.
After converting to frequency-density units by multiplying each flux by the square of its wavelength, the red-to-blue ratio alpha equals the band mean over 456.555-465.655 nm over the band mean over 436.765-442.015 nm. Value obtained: 1.52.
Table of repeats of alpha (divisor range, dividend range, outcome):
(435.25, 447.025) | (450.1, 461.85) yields 1.35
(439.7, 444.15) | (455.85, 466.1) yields 1.40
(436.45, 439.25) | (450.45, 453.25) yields 1.40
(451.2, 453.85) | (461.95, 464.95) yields 1.18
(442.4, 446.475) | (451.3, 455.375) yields 1.21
